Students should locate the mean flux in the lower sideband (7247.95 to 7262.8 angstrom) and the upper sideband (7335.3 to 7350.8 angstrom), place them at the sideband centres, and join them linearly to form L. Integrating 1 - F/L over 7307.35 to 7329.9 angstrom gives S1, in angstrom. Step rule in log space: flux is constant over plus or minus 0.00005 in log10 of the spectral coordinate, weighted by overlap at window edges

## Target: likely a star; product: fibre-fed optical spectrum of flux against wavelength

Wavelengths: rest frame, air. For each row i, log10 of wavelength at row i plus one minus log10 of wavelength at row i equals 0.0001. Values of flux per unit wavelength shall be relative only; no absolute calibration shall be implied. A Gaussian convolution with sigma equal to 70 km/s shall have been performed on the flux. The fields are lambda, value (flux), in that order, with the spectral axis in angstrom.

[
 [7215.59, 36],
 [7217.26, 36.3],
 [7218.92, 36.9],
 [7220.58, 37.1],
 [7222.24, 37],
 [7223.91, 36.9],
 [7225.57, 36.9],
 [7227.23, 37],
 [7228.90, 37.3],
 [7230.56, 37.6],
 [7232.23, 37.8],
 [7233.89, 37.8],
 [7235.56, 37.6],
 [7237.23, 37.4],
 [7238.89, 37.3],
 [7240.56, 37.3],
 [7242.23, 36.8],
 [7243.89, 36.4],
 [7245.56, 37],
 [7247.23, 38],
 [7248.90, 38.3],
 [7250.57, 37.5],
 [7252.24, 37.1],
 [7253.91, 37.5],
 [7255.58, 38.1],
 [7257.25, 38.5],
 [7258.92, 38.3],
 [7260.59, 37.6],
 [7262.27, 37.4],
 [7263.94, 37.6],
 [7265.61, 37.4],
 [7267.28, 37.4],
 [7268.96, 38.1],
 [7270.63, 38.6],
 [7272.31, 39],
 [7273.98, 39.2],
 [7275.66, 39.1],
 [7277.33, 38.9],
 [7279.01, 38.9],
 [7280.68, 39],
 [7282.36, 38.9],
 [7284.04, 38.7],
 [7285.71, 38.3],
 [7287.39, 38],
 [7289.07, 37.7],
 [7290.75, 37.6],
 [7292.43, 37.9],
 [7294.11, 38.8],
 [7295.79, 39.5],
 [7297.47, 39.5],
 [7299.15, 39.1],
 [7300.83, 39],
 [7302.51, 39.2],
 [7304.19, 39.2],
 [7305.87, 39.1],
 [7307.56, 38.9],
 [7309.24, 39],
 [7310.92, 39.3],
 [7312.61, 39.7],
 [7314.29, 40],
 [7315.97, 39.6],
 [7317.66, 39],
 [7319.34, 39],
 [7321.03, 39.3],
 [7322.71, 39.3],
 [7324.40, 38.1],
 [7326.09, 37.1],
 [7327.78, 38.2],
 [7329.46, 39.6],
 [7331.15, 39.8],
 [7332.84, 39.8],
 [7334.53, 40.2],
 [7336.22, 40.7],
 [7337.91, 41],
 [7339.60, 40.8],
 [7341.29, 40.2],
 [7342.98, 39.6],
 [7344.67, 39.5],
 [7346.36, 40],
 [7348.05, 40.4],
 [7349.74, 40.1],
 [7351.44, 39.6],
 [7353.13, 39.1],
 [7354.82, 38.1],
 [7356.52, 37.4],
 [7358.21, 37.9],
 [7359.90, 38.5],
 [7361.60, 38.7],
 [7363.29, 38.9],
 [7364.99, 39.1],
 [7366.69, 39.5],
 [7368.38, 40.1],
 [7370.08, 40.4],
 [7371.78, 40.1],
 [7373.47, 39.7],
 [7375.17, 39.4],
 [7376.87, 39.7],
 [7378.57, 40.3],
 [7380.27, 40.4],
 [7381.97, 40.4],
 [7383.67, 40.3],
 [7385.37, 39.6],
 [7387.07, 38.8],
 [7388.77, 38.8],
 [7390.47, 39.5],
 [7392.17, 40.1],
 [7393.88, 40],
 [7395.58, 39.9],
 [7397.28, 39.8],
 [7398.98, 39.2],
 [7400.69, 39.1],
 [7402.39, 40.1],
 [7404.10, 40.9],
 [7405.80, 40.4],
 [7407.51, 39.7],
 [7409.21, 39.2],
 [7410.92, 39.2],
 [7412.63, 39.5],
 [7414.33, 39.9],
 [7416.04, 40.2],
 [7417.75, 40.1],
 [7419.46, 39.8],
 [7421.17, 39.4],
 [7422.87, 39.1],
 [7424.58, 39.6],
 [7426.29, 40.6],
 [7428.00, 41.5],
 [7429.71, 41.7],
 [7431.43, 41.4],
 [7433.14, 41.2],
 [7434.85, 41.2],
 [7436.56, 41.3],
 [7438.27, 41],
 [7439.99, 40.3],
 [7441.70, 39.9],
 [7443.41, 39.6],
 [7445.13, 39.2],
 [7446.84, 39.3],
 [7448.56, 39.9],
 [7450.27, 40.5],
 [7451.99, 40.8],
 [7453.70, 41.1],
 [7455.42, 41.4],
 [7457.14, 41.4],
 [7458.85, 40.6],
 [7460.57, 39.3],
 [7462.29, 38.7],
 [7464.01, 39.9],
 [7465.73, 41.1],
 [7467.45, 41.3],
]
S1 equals 0.3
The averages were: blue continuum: 37.8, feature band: 39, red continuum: 40.2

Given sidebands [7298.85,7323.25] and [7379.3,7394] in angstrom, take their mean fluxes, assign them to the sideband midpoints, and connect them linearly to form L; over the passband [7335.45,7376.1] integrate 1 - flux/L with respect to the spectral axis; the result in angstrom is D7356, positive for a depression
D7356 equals 0.0 angstrom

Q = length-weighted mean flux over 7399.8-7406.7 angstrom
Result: 40.1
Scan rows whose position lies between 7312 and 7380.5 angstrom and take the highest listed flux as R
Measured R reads 41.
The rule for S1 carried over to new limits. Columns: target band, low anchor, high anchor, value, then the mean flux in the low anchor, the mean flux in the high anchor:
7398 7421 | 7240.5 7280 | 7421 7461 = 0.2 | 37.9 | 40.5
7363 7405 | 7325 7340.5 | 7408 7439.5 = 0.3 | 39.7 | 40.3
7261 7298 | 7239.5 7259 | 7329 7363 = -0.2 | 37.5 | 39.5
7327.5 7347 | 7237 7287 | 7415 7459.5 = -0.5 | 38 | 40.5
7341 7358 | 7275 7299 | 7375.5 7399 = 0.0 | 38.6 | 39.8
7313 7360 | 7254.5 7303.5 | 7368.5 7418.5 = -0.3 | 38.5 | 39.8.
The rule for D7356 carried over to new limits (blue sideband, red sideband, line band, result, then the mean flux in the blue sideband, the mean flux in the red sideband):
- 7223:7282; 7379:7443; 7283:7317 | -0.4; 37.8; 40.1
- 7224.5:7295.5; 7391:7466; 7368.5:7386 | -0.2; 37.9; 40.2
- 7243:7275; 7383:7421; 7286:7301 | -0.1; 37.8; 39.7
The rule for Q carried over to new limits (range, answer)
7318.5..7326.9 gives 38.6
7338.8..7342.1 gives 40.5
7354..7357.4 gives 37.7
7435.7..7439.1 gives 41.2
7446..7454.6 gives 40.3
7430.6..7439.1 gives 41.3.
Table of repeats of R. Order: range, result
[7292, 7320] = 40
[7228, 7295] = 39.2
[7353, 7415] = 40.9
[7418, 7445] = 41.7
